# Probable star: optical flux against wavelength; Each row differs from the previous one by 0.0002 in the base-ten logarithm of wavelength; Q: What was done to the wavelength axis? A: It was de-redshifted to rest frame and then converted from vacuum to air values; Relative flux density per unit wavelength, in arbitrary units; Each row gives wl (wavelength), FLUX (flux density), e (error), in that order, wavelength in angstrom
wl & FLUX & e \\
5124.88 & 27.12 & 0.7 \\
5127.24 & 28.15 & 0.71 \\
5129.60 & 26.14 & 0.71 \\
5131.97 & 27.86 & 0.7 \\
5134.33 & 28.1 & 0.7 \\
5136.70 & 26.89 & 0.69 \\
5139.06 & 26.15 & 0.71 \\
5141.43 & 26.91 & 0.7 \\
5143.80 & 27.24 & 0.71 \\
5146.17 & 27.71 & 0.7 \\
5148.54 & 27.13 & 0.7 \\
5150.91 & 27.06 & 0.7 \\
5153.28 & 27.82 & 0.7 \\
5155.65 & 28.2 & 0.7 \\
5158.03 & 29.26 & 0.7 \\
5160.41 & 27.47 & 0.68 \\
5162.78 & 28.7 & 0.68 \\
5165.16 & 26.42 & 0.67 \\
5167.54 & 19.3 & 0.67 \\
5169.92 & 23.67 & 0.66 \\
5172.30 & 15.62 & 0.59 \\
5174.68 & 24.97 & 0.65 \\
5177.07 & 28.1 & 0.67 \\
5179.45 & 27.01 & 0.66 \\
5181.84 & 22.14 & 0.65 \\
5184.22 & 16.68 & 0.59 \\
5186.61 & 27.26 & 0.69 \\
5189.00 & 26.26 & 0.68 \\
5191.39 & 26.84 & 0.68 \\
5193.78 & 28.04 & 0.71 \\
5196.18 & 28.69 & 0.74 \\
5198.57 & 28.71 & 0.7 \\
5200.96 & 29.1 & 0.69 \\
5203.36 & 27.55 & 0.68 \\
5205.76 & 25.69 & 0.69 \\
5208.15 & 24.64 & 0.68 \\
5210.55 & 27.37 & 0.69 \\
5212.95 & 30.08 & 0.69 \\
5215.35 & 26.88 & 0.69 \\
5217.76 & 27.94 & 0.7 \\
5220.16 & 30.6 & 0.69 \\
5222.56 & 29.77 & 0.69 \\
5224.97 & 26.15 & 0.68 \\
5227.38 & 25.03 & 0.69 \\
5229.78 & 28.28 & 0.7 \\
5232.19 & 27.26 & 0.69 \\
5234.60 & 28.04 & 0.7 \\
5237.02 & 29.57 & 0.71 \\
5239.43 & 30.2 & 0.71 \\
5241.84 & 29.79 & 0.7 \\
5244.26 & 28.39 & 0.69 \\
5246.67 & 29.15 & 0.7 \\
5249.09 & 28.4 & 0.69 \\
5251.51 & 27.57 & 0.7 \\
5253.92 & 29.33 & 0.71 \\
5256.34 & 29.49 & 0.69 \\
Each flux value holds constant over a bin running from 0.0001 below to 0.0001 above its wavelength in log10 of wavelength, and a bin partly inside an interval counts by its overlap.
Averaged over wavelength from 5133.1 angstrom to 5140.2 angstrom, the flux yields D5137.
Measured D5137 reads 27.1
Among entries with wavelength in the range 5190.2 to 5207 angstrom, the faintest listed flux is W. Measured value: 25.69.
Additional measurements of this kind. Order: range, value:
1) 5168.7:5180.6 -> 15.62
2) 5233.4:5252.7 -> 27.57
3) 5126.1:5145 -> 26.14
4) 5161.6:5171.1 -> 19.3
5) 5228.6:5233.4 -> 27.26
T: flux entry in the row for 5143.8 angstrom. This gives 27.24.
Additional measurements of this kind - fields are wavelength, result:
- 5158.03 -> 29.26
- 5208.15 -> 24.64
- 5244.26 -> 28.39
